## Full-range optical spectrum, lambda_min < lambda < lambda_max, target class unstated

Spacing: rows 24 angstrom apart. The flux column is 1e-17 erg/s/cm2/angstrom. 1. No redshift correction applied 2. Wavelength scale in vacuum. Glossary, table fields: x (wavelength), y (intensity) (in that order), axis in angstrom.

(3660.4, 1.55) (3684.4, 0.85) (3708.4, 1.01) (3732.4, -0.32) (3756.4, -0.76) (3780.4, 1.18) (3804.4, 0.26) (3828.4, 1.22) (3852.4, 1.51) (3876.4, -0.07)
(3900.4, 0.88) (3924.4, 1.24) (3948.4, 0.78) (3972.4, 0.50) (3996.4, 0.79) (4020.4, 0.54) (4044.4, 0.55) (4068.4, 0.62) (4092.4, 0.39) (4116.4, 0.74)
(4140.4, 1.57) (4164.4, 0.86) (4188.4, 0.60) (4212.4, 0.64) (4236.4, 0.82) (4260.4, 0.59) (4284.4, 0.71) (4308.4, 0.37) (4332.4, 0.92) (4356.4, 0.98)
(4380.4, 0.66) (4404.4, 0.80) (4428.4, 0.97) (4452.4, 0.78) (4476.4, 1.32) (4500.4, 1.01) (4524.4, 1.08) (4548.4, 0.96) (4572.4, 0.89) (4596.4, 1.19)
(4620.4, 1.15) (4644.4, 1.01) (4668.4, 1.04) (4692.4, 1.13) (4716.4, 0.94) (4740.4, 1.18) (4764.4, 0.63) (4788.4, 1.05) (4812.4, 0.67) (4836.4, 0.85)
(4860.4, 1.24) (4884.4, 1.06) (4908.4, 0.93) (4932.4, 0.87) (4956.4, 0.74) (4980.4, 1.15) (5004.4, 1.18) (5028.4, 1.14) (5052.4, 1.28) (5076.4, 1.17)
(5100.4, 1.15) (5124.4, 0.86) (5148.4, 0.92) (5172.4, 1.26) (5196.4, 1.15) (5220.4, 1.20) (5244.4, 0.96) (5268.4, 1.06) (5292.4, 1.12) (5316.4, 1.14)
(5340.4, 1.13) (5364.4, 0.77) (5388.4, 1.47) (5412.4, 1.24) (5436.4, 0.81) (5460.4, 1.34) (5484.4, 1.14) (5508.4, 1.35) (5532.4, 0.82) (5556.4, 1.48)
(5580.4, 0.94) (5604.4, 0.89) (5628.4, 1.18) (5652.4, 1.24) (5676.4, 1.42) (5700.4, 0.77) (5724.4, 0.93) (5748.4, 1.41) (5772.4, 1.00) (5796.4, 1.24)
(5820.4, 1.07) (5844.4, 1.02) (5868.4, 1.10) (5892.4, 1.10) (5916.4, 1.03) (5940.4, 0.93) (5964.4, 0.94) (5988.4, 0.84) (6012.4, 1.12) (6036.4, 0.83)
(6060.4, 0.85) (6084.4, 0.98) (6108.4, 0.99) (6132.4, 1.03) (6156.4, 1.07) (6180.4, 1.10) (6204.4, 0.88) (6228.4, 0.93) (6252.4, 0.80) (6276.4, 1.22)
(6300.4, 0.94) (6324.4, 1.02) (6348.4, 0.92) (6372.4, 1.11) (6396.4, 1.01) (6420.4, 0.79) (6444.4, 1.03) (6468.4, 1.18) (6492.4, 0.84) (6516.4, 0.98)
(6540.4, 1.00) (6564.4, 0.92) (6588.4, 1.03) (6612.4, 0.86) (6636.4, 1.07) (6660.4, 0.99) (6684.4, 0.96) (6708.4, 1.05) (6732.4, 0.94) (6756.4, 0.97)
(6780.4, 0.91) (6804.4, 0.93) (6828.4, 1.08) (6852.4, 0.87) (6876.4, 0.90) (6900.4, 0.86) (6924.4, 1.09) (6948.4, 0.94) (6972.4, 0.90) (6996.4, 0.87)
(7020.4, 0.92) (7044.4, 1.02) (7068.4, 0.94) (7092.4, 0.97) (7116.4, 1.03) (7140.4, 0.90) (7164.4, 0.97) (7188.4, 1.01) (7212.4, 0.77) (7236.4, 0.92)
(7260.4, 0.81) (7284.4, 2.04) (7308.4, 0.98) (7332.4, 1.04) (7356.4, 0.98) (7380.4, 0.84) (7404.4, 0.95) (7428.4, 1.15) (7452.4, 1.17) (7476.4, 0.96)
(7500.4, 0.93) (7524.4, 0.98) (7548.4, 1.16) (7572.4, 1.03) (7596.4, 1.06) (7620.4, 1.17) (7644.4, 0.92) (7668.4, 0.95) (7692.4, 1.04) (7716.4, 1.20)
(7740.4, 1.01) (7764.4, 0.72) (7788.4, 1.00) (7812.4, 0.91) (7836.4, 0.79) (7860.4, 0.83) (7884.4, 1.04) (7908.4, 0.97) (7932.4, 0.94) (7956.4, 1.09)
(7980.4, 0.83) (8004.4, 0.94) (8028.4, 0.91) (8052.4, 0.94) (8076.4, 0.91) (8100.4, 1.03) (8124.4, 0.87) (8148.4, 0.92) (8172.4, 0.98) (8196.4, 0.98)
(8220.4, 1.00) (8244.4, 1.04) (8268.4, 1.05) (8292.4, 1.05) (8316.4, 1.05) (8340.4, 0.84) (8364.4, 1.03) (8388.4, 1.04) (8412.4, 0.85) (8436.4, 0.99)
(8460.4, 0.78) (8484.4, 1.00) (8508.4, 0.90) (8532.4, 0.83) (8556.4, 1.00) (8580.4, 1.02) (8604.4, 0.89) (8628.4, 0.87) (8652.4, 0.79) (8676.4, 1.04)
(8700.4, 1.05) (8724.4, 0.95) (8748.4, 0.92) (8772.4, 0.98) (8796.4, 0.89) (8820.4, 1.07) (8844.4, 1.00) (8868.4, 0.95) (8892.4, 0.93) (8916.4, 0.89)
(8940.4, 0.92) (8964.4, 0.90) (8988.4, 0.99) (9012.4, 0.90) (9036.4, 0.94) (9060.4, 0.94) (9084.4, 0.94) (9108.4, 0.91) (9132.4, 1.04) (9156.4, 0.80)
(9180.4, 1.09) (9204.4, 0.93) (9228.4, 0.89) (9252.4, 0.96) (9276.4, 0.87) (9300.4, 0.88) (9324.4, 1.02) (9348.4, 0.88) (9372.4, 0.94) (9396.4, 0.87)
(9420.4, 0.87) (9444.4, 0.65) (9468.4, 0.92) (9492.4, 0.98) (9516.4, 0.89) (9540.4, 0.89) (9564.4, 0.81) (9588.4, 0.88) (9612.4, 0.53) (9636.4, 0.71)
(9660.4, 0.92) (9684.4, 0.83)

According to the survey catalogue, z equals 0.11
